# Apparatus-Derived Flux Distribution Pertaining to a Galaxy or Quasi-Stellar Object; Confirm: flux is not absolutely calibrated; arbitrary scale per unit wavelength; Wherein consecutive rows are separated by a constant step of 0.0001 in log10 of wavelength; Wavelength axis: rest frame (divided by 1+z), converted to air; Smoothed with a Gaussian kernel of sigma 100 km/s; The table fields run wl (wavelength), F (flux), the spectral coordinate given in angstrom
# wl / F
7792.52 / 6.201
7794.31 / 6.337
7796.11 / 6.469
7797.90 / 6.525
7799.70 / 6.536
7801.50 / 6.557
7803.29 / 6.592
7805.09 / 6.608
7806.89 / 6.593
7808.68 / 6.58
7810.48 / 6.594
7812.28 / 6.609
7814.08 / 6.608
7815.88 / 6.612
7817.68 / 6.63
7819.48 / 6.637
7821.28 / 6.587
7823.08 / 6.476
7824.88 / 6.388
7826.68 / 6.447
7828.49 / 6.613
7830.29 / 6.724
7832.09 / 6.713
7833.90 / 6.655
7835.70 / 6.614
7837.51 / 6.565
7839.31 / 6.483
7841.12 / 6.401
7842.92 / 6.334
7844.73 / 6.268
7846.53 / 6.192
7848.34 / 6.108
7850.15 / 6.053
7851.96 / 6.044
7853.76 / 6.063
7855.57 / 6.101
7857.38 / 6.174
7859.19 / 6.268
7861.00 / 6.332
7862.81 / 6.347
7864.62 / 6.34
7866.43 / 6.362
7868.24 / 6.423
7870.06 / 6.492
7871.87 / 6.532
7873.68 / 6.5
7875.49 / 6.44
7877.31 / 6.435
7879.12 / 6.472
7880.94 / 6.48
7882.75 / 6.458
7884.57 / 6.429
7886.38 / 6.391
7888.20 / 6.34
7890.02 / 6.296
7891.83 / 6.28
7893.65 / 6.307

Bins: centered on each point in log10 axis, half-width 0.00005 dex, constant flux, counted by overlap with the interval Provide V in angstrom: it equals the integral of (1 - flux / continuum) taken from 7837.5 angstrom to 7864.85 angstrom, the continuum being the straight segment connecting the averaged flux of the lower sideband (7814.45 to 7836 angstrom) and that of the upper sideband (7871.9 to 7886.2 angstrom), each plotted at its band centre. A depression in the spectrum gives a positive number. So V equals 1.2 angstrom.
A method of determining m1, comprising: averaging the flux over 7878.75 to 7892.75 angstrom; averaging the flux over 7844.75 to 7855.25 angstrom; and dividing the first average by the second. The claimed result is 1.05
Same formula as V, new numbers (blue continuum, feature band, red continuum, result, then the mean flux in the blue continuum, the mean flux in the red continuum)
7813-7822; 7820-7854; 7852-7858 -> -0.3 angstrom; 6.61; 6.11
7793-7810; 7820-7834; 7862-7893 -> -0.2 angstrom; 6.53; 6.41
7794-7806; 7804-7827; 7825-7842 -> -0.1 angstrom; 6.52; 6.57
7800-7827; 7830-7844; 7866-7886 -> 0.0 angstrom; 6.57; 6.46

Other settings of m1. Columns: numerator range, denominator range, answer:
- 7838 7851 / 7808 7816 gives 0.95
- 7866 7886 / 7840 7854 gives 1.04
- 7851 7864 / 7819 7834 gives 0.94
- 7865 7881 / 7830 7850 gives 1.00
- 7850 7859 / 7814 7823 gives 0.92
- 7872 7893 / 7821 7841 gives 0.98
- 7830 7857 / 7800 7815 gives 0.96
